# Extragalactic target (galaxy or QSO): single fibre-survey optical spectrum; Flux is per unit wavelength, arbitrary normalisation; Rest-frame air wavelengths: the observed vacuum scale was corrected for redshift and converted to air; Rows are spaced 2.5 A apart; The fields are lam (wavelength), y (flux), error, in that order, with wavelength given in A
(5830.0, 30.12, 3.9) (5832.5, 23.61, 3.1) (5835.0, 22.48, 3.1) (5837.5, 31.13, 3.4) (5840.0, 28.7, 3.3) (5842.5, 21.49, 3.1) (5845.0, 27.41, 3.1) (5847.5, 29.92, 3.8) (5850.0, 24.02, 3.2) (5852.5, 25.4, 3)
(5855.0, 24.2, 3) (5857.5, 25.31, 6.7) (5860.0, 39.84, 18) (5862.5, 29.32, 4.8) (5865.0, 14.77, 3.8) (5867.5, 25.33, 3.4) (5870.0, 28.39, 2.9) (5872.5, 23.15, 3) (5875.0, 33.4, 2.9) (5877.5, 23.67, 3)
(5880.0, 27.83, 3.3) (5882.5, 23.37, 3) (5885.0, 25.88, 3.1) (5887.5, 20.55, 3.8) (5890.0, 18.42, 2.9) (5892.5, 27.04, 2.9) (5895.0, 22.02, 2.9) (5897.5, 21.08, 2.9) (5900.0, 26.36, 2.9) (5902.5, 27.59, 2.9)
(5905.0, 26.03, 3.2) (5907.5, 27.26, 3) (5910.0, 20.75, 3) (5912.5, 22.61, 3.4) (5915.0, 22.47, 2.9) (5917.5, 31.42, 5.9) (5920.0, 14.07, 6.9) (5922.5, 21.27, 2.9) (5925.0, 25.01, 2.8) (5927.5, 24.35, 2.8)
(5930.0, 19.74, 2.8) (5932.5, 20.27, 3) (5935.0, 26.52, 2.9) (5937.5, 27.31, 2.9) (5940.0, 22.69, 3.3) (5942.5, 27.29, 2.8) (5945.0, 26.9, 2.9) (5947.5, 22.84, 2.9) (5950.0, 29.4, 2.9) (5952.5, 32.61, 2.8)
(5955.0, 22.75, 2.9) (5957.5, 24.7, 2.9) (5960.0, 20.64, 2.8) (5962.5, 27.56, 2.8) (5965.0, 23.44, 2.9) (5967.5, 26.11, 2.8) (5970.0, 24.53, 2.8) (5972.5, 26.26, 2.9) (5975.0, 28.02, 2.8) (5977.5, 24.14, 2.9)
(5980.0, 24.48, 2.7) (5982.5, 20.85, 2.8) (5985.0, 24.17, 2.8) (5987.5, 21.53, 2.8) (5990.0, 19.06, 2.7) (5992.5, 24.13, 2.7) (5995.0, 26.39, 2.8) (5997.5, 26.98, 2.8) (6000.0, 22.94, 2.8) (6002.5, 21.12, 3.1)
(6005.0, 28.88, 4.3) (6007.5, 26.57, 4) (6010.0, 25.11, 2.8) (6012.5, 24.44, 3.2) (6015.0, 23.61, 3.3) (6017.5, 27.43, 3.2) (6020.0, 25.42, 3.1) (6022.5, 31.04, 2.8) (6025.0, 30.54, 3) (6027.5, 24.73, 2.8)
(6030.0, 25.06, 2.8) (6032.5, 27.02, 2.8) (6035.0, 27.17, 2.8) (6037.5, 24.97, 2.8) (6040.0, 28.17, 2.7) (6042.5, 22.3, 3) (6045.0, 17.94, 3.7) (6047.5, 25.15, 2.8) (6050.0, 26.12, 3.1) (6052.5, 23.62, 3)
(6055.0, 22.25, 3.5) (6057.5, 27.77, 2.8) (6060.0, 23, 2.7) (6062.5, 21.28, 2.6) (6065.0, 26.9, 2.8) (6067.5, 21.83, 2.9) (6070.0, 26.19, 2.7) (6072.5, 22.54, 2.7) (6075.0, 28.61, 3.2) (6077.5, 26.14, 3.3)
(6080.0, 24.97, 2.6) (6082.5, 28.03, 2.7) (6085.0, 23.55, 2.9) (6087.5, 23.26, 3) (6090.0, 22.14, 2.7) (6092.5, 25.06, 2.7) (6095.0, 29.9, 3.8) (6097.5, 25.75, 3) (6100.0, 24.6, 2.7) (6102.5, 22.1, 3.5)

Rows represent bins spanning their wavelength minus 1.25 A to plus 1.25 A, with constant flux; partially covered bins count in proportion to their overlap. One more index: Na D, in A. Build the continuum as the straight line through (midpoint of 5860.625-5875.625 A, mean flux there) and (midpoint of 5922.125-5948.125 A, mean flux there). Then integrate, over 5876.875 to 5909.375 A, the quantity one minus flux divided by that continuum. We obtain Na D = 1.23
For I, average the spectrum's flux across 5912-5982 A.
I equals 24.6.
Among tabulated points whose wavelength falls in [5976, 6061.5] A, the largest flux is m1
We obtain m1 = 31.04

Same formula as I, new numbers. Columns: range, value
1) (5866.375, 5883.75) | 26.5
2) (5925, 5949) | 24.3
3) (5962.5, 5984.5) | 24.9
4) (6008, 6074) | 25.1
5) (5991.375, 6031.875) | 25.9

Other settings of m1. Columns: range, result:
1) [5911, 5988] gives 32.61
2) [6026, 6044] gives 28.17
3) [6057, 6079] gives 28.61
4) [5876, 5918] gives 31.42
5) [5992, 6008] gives 28.88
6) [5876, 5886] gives 27.83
